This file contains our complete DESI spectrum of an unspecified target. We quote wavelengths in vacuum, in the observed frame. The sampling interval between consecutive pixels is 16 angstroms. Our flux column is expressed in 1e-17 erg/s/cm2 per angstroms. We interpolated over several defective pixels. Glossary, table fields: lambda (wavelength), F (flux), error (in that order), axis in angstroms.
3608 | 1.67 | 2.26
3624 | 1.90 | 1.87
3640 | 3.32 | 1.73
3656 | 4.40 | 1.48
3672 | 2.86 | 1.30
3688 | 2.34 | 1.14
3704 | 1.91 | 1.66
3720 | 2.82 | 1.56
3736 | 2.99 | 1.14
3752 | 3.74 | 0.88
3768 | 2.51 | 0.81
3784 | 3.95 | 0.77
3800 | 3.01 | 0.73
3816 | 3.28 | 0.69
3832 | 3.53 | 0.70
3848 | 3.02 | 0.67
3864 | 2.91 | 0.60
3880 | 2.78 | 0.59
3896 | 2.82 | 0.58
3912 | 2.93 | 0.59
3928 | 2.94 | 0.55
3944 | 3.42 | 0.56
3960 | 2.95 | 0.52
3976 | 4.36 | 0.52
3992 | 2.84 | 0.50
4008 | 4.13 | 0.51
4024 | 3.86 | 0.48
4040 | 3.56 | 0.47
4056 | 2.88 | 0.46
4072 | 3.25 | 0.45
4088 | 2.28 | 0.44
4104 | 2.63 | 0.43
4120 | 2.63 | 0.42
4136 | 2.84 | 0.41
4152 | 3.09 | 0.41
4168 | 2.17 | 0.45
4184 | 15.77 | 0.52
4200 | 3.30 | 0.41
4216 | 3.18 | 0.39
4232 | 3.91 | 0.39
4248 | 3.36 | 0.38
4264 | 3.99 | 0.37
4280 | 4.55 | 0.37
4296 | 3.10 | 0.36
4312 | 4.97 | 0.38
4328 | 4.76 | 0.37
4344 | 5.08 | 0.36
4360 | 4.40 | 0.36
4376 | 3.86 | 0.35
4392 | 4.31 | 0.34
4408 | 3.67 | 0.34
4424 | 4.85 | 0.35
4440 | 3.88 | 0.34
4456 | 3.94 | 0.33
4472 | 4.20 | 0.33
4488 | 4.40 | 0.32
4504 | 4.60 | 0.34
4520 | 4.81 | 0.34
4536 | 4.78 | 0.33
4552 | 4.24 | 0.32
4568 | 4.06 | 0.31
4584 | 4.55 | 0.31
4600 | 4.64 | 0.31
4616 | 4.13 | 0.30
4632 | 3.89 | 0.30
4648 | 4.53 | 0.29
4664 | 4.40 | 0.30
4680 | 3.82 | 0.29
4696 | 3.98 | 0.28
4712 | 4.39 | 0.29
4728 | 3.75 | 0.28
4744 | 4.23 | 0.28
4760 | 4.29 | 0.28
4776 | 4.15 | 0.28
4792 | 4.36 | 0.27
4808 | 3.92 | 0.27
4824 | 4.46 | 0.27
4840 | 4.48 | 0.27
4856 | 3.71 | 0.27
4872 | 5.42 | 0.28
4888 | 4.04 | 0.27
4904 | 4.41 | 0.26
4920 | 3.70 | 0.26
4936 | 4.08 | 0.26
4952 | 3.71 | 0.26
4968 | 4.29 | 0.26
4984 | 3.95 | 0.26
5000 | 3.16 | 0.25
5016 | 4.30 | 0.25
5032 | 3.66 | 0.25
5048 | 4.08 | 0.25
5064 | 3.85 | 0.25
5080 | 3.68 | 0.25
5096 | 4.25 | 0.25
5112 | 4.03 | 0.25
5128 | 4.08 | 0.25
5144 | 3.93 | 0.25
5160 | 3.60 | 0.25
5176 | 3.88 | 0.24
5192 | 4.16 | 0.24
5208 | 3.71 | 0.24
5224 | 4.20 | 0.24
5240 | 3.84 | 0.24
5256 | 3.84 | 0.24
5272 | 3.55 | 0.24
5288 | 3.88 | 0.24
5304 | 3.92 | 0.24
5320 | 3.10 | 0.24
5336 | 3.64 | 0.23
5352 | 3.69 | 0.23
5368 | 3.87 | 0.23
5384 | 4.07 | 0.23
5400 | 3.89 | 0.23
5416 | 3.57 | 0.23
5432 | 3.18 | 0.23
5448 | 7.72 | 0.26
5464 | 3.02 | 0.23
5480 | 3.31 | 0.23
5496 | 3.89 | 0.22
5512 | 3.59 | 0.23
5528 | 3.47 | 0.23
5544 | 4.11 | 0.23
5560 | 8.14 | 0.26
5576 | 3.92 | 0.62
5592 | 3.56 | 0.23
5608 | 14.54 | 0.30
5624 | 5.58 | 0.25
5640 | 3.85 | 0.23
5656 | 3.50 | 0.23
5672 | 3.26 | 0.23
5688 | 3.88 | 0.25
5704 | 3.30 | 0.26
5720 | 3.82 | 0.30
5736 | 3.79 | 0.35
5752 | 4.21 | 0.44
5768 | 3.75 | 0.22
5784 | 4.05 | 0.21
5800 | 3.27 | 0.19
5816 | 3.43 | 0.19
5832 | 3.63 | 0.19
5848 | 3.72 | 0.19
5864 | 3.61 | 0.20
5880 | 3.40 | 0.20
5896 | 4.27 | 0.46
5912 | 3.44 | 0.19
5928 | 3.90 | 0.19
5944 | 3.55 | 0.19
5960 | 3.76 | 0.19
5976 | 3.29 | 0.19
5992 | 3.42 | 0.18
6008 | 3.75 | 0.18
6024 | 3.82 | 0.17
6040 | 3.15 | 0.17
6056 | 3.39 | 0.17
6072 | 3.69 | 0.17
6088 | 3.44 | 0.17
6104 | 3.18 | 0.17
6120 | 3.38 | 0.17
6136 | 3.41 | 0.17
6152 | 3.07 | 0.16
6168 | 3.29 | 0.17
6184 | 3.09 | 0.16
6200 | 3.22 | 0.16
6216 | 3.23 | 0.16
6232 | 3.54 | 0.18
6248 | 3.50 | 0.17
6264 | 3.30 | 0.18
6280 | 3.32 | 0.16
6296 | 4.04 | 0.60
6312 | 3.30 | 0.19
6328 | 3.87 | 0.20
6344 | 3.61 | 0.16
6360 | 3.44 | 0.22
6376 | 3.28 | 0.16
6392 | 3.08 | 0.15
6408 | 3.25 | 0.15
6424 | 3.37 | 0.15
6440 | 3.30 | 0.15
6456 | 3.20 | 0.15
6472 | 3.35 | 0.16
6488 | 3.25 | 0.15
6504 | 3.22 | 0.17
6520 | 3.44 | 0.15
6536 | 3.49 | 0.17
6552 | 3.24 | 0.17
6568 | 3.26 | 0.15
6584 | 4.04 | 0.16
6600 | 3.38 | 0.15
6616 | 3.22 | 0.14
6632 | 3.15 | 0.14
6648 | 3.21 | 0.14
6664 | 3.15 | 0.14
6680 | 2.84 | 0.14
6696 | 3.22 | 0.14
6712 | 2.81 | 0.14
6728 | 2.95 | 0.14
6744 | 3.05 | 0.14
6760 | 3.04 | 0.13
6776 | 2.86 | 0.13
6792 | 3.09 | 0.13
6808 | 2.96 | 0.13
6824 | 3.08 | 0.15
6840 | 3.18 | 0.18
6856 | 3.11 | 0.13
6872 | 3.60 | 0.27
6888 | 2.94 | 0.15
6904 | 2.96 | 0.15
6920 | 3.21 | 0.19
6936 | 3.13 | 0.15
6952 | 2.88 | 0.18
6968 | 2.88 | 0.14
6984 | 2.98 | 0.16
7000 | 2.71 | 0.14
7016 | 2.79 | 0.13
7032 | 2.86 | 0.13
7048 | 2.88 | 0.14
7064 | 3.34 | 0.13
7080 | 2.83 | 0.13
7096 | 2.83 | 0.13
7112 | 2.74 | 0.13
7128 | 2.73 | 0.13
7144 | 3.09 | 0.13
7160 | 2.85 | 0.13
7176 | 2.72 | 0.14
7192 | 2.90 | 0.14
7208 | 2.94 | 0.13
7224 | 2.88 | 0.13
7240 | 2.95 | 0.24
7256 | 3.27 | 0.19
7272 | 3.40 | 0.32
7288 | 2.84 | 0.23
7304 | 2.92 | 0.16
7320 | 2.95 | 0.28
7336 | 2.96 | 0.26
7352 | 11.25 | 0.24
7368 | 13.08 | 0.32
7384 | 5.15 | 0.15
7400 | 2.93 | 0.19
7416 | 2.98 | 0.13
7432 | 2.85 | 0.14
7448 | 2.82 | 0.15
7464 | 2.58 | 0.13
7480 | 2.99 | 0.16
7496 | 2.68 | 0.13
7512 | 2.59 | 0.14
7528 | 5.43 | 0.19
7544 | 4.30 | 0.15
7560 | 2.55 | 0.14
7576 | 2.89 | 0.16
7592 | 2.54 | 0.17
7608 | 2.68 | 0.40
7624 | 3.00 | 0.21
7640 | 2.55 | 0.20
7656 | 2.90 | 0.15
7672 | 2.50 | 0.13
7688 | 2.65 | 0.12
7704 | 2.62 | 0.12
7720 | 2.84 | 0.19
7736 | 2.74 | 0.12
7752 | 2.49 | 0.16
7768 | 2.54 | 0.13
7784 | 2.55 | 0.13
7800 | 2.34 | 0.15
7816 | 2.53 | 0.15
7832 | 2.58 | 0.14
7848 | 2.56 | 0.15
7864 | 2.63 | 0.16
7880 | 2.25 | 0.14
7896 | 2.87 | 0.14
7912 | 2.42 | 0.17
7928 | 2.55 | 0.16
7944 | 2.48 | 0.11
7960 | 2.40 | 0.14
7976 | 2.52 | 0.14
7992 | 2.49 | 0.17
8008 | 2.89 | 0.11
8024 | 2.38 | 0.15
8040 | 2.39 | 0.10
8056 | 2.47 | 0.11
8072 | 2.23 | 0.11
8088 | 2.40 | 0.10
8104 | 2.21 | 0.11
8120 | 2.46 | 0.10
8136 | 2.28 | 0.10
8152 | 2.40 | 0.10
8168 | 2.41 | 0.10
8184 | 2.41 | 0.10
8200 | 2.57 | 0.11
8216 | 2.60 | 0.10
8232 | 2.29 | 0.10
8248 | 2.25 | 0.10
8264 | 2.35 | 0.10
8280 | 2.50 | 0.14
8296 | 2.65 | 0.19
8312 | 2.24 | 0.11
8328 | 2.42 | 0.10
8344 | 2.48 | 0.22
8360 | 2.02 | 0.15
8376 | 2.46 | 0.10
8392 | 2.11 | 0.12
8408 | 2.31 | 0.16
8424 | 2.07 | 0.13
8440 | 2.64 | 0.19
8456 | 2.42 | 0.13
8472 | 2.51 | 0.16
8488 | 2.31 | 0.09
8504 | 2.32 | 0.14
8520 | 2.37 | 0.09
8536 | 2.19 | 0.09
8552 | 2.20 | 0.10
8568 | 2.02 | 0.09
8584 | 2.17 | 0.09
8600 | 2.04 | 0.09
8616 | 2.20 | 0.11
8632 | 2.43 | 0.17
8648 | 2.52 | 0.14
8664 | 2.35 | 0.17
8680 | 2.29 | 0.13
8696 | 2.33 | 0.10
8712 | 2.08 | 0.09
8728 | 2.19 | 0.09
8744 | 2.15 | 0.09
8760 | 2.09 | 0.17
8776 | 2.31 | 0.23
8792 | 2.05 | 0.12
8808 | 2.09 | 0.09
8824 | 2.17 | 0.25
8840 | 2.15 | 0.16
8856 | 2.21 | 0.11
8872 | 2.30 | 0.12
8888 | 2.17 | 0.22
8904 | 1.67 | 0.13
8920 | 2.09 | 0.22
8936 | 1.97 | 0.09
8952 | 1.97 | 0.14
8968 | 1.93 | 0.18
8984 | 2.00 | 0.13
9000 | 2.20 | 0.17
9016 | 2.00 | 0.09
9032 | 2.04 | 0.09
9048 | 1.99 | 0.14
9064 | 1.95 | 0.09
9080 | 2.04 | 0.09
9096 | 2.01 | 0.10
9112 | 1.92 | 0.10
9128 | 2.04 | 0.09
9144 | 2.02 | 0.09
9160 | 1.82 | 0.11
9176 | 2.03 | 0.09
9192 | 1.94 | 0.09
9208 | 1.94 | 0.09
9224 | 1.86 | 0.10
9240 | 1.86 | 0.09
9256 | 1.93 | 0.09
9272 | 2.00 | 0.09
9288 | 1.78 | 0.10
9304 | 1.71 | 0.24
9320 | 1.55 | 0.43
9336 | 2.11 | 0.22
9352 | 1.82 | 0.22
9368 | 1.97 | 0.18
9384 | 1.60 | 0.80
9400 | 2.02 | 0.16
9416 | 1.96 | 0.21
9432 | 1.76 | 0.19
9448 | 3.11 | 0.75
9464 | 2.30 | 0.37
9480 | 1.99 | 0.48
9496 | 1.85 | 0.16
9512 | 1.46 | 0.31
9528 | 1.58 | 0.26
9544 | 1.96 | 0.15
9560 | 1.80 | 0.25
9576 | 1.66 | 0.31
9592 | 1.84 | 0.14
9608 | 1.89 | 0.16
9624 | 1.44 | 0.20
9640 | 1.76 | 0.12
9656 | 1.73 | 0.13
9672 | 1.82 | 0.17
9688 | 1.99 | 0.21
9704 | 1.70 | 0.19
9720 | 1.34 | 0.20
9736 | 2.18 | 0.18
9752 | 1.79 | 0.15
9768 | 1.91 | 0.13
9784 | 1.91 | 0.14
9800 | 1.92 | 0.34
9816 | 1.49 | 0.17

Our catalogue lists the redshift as 0.12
